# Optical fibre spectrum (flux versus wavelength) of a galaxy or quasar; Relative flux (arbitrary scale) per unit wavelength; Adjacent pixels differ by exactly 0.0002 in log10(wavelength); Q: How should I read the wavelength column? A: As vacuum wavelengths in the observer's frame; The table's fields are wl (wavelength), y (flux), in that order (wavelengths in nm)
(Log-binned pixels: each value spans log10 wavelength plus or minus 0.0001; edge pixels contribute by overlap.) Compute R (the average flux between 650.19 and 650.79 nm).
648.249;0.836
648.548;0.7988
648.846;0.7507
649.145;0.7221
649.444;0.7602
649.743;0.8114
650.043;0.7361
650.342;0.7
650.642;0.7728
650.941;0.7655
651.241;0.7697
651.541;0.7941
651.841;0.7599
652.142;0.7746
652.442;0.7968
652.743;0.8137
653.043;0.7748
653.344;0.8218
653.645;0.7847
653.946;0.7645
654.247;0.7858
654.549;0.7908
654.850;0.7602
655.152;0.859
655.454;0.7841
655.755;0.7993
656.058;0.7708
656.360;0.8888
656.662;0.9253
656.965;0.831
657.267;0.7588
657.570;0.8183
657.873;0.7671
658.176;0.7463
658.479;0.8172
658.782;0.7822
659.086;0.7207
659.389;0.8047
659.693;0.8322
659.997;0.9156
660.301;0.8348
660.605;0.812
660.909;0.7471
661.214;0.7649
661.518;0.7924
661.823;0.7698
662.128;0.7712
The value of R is 0.736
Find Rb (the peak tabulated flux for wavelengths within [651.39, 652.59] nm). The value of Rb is 0.7968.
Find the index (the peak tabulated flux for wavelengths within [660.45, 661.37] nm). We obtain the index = 0.812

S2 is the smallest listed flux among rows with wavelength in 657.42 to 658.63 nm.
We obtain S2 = 0.7463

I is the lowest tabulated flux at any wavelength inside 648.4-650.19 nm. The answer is 0.7221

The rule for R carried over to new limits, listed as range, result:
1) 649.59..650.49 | 0.749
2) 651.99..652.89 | 0.794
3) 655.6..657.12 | 0.843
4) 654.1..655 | 0.779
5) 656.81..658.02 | 0.794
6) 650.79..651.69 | 0.777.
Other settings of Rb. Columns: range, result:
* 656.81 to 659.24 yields 0.831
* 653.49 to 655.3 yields 0.859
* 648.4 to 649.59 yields 0.7988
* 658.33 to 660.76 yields 0.9156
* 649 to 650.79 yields 0.8114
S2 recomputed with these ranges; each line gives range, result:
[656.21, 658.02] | 0.7588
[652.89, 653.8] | 0.7748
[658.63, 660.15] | 0.7207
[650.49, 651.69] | 0.7655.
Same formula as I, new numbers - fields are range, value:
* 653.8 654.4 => 0.7645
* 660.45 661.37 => 0.7471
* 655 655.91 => 0.7841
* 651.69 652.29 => 0.7599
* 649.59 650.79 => 0.7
